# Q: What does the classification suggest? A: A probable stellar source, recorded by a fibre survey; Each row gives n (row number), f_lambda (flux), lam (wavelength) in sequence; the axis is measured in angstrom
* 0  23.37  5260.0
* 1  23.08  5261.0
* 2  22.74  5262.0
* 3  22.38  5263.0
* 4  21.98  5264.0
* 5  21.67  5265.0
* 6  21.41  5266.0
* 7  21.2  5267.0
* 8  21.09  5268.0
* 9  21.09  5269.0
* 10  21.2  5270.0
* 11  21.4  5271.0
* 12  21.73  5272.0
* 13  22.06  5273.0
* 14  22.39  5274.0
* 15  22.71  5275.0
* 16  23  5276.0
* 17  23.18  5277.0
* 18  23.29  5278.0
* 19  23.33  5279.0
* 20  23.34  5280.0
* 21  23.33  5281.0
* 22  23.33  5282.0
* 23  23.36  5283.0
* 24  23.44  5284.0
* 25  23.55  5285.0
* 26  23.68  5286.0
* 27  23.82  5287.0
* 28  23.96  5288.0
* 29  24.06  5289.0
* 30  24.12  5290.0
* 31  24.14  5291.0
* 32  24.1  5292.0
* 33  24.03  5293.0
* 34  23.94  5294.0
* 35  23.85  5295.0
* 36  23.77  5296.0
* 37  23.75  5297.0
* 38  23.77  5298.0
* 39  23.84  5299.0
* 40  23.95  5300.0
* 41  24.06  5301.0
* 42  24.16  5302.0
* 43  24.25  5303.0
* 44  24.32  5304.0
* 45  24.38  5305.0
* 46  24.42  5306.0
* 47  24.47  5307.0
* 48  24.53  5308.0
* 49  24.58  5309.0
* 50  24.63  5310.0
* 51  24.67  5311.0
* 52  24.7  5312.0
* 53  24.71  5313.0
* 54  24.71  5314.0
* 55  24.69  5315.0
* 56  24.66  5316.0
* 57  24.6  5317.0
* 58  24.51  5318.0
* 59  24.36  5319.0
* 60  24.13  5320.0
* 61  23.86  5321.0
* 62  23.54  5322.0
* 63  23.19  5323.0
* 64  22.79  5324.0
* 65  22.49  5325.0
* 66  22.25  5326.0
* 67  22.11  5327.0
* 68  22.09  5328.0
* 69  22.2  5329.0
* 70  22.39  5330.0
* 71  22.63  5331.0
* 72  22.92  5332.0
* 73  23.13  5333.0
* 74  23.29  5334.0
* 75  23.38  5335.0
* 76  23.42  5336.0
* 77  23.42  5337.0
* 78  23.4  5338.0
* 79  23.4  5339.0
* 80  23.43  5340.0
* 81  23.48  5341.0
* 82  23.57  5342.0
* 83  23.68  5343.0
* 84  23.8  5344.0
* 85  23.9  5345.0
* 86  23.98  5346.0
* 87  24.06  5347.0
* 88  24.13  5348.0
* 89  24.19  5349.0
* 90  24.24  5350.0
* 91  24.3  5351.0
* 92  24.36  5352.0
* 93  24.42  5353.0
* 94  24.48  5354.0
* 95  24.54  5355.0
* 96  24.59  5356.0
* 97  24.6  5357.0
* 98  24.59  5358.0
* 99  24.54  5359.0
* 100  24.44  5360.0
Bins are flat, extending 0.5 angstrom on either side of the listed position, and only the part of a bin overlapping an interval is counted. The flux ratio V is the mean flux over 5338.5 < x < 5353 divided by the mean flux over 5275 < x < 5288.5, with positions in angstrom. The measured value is 1.02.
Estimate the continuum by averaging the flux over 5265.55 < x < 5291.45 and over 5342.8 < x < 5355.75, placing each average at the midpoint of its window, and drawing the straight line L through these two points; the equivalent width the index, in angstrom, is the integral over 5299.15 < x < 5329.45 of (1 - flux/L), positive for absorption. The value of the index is -0.56 angstrom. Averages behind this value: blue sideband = 22.8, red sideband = 24.2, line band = 23.9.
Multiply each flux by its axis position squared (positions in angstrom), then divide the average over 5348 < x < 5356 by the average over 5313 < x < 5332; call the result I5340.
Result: 1.1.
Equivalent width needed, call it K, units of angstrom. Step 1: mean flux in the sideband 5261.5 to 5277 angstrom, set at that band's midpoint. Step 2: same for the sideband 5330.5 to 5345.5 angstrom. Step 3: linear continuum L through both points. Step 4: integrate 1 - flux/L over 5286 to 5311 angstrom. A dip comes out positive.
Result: -1.8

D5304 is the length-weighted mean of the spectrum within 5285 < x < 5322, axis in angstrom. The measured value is 24.2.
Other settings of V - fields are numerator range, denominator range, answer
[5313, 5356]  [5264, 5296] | 1.03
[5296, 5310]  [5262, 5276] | 1.11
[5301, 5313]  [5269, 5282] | 1.08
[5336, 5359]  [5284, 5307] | 1.00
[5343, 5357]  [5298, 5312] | 1.00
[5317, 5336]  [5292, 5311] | 0.96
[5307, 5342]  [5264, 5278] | 1.08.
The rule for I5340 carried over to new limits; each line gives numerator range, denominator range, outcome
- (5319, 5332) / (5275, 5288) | 0.99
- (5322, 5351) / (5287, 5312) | 0.98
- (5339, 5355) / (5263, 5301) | 1.07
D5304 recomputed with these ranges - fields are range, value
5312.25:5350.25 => 23.5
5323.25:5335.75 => 22.7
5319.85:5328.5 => 22.9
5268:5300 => 23.2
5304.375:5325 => 24.3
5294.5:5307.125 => 24.1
